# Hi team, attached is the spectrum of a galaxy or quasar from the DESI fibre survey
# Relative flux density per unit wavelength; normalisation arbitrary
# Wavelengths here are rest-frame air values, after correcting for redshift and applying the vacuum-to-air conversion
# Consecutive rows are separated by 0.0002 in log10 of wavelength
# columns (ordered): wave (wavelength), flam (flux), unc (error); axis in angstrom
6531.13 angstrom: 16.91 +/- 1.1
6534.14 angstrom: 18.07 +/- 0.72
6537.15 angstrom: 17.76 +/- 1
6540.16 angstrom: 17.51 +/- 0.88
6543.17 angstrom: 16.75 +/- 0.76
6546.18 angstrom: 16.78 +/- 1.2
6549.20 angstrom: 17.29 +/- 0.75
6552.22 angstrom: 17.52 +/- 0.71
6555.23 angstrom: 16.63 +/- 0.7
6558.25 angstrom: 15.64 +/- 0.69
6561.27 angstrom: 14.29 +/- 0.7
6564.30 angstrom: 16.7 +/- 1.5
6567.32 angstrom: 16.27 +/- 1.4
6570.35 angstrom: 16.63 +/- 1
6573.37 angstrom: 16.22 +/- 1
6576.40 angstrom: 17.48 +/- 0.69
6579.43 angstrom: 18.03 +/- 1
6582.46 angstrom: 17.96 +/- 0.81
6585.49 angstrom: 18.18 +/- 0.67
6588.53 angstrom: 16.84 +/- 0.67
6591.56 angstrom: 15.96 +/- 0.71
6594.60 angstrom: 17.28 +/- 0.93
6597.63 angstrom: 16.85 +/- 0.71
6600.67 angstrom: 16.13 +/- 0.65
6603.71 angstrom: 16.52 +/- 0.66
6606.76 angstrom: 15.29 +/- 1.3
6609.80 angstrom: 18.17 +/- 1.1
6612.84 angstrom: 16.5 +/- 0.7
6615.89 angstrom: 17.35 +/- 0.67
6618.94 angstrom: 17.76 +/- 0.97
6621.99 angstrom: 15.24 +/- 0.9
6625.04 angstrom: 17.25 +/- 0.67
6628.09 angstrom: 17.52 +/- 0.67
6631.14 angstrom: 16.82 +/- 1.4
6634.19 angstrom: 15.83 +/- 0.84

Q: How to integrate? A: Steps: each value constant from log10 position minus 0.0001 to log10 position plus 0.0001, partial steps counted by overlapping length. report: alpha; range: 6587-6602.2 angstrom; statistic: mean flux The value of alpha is 16.6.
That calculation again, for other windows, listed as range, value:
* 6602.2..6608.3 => 15.9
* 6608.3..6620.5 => 17.4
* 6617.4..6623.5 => 16.5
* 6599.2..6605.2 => 16.3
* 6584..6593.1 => 17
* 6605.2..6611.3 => 16.7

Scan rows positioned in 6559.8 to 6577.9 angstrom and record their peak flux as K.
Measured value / 17.48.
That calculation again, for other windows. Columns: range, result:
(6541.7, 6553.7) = 17.52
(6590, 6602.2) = 17.28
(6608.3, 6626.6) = 18.17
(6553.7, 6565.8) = 16.7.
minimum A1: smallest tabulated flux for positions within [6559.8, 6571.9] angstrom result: 14.29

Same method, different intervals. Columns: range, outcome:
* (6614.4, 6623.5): 15.24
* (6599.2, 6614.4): 15.29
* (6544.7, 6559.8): 15.64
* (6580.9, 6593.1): 15.96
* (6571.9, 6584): 16.22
